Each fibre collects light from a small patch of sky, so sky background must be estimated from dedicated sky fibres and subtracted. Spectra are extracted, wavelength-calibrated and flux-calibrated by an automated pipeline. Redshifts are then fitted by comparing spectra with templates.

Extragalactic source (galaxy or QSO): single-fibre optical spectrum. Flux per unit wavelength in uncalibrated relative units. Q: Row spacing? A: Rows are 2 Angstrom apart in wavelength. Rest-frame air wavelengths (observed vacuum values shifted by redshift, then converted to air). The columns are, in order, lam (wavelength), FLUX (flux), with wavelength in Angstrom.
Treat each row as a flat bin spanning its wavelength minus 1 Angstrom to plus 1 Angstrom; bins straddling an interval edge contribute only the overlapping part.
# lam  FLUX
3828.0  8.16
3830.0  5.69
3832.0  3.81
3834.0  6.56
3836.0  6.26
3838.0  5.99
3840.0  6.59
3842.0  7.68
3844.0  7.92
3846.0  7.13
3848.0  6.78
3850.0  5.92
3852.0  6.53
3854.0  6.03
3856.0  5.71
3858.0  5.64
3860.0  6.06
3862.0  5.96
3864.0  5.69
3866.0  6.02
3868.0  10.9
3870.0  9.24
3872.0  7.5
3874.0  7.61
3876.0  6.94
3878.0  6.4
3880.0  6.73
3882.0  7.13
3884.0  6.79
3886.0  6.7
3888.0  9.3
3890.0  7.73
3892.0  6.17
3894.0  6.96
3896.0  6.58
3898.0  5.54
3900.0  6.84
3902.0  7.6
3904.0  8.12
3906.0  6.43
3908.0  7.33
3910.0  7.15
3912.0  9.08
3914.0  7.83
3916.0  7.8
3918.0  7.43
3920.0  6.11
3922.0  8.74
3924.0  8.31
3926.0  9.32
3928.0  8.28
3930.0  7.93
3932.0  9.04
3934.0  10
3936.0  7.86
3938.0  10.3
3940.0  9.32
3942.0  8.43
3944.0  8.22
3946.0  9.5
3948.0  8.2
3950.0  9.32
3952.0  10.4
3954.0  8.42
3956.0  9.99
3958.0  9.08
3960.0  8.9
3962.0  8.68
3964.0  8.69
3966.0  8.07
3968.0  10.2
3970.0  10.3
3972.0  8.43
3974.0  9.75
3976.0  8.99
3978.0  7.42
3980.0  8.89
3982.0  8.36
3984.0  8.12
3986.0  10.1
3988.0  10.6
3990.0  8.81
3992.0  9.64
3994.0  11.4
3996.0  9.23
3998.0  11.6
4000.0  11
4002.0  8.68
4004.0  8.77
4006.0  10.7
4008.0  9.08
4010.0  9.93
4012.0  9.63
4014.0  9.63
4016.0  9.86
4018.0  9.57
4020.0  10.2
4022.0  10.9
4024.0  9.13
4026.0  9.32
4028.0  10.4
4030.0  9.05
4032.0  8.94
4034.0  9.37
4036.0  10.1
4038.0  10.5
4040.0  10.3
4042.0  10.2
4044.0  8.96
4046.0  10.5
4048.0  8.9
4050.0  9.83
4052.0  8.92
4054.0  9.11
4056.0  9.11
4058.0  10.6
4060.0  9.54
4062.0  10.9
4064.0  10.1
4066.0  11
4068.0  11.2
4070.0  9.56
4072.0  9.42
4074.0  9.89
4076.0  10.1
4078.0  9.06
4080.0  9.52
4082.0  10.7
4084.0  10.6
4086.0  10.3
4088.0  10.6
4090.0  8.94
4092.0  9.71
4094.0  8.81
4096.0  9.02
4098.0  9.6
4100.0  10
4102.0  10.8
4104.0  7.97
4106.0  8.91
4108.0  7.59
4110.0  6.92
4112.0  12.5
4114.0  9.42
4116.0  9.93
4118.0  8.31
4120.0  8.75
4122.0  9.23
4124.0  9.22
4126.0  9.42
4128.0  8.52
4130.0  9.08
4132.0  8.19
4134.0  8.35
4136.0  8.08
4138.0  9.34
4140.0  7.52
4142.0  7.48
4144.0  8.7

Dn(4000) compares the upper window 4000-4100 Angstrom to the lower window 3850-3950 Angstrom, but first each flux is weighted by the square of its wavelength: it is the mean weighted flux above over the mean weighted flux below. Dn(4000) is 1.39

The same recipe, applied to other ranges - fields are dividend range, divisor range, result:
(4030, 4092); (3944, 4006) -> 1.11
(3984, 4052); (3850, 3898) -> 1.52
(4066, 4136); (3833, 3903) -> 1.54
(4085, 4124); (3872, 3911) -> 1.47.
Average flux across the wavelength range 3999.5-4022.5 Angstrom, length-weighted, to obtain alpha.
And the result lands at 9.78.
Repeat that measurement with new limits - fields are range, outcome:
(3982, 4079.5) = 9.81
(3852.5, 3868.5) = 6.36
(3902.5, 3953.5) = 8.41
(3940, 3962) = 9.04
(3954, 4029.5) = 9.5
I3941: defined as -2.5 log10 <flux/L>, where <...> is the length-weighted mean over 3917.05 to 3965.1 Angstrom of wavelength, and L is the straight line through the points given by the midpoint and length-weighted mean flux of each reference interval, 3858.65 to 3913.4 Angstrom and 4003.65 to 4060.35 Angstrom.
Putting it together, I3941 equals -0.08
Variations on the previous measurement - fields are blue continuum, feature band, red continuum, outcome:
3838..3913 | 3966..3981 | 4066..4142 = -0.14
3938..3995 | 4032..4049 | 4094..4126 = -0.07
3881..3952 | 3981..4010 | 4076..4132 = -0.14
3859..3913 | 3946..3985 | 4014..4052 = -0.05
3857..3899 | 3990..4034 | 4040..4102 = -0.10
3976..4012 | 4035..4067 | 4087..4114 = -0.05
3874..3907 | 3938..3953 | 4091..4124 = -0.20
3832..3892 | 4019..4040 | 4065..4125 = -0.12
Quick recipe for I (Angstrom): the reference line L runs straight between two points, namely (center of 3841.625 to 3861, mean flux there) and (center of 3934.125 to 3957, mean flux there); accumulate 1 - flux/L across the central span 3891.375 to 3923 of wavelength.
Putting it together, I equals 3.2 Angstrom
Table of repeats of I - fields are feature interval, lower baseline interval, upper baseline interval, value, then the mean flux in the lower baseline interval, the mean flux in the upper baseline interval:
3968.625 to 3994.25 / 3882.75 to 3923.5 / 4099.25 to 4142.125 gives -4.4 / 7.32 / 8.91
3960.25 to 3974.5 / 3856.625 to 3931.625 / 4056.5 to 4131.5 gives -1.6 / 7.35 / 9.6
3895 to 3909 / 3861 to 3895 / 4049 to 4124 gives 1.2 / 7.28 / 9.63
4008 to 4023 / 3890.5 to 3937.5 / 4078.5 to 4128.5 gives -2.2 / 7.7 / 9.42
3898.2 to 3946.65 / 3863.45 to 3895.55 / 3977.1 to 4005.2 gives 0.3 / 7.37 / 9.49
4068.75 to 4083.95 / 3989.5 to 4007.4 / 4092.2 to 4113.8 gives -0.6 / 9.99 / 9.24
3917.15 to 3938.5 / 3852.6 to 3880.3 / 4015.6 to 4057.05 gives -1.5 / 6.89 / 9.67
